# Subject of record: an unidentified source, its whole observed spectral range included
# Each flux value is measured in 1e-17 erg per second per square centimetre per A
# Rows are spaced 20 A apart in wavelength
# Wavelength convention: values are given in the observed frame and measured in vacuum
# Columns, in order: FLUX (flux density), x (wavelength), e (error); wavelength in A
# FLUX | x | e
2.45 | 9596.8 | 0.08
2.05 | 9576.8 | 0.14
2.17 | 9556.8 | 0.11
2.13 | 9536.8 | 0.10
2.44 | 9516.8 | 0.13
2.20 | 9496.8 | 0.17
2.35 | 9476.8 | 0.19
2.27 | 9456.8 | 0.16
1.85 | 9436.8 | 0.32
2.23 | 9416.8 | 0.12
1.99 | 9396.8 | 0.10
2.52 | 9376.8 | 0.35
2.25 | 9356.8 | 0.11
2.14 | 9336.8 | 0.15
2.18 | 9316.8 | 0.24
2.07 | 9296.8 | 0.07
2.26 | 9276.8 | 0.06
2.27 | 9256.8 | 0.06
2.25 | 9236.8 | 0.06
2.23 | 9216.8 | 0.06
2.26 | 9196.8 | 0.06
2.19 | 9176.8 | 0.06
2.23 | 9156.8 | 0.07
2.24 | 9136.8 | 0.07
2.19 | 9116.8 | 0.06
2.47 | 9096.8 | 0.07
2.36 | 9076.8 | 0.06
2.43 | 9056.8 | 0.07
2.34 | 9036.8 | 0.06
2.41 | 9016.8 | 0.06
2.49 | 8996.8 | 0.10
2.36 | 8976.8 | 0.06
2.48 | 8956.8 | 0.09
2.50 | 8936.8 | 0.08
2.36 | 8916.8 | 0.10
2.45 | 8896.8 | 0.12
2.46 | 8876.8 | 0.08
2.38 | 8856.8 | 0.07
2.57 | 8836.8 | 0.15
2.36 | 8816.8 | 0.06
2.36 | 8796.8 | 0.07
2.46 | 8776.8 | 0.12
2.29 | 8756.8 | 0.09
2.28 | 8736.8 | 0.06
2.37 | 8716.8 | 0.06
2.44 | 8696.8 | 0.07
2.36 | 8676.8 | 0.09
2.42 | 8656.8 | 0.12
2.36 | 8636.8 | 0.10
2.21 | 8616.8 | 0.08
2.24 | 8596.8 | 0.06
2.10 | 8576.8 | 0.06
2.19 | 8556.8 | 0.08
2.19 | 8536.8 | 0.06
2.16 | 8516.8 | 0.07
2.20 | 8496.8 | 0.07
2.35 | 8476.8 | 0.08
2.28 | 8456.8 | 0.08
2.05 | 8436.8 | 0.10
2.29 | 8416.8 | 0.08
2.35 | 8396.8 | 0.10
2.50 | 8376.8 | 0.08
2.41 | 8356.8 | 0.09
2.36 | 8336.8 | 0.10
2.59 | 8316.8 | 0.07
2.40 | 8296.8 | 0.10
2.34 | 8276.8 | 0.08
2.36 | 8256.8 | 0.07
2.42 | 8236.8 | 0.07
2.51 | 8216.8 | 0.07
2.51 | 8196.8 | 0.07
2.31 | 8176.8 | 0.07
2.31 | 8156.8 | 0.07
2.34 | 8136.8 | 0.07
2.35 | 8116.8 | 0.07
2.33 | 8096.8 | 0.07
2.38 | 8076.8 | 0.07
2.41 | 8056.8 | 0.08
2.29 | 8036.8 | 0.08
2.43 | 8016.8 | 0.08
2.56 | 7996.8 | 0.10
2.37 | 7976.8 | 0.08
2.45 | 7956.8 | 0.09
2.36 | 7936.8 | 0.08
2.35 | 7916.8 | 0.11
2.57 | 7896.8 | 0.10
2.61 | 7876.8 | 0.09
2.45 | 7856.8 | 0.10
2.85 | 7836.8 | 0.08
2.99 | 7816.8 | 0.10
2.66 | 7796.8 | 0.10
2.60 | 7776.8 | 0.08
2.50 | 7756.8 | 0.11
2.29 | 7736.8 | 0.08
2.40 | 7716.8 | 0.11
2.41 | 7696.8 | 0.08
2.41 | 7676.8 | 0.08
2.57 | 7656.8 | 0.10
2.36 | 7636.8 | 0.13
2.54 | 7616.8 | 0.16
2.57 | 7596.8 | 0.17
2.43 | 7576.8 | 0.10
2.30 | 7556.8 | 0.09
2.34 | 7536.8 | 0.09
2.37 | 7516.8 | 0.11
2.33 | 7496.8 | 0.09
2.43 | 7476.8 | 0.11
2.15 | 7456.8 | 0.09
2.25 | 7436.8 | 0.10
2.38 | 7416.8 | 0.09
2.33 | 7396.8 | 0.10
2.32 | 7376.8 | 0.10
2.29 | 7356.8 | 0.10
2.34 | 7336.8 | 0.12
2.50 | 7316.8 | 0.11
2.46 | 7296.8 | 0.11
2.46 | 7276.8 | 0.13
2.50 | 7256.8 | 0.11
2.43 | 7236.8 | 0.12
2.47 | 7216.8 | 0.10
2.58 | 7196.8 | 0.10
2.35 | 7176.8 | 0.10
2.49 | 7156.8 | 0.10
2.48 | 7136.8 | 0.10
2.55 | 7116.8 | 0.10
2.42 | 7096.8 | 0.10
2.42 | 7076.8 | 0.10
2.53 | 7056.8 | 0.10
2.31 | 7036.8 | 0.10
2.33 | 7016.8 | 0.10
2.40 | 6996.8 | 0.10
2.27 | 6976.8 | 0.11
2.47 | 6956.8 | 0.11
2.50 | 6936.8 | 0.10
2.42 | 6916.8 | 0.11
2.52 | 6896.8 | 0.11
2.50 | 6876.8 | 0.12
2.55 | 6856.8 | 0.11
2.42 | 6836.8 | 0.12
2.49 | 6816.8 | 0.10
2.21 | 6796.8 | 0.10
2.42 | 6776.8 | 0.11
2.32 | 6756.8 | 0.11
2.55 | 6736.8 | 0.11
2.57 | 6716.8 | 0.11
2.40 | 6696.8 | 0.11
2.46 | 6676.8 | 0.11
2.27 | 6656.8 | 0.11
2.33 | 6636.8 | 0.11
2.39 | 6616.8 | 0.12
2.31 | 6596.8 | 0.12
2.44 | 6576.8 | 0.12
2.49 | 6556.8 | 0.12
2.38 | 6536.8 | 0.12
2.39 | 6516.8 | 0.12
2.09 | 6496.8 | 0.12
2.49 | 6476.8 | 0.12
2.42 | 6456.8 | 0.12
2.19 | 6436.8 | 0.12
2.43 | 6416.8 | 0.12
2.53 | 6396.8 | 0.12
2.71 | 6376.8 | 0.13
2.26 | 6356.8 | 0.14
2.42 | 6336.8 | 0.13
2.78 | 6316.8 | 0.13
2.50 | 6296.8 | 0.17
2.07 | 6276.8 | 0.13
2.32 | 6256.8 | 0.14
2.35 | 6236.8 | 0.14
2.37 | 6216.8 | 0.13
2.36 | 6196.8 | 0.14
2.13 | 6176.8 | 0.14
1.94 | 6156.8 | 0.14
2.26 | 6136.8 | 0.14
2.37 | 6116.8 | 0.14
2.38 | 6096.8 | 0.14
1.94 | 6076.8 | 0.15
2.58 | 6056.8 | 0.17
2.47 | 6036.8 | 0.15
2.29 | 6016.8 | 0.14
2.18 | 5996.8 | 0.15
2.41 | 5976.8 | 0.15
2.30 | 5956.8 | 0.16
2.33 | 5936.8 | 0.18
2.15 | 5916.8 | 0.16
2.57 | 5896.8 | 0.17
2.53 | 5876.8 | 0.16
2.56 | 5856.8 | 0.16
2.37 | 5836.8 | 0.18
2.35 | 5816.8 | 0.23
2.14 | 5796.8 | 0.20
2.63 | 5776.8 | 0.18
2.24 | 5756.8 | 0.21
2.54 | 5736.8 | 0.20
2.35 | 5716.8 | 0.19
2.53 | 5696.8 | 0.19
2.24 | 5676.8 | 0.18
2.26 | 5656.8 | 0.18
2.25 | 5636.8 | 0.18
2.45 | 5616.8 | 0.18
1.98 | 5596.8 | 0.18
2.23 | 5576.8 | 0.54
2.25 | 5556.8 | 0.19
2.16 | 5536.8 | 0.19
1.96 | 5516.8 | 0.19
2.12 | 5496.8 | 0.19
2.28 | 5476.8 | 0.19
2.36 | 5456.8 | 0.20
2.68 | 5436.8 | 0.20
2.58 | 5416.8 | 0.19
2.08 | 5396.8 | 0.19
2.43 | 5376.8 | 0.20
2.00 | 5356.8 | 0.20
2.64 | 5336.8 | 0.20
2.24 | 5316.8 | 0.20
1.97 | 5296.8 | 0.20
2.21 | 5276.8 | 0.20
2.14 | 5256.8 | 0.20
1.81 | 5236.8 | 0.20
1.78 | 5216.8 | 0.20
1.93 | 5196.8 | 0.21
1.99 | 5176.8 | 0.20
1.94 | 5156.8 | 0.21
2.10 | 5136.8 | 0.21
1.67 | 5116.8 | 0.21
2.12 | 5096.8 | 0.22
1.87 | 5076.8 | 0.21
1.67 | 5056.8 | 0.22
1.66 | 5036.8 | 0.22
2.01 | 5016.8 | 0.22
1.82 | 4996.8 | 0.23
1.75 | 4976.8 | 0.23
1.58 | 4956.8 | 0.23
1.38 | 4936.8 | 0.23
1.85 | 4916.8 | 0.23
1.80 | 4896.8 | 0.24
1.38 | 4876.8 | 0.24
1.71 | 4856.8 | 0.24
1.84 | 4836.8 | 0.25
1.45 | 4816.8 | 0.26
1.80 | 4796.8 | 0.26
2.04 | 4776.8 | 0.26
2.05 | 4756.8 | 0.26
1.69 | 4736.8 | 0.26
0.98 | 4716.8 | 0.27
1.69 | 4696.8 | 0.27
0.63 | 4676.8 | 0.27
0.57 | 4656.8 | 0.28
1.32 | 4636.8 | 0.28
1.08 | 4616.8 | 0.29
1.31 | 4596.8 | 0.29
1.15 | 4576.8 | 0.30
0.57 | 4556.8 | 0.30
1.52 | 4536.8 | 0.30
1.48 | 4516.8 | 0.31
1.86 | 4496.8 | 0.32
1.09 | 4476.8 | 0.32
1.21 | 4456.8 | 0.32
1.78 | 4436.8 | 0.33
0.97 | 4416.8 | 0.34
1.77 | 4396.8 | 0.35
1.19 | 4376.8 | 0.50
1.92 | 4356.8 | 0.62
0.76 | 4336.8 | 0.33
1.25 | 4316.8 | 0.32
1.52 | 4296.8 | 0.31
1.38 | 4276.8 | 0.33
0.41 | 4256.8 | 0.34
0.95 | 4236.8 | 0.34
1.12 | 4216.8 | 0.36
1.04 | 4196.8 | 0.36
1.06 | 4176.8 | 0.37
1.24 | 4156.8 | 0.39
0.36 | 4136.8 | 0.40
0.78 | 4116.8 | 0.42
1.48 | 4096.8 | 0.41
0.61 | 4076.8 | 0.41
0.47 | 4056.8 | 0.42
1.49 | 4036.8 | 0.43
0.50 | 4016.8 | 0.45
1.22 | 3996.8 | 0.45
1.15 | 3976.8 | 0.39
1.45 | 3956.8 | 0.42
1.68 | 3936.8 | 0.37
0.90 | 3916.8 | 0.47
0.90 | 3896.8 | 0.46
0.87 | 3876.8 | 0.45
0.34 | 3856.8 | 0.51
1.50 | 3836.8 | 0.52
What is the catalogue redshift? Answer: 0.190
